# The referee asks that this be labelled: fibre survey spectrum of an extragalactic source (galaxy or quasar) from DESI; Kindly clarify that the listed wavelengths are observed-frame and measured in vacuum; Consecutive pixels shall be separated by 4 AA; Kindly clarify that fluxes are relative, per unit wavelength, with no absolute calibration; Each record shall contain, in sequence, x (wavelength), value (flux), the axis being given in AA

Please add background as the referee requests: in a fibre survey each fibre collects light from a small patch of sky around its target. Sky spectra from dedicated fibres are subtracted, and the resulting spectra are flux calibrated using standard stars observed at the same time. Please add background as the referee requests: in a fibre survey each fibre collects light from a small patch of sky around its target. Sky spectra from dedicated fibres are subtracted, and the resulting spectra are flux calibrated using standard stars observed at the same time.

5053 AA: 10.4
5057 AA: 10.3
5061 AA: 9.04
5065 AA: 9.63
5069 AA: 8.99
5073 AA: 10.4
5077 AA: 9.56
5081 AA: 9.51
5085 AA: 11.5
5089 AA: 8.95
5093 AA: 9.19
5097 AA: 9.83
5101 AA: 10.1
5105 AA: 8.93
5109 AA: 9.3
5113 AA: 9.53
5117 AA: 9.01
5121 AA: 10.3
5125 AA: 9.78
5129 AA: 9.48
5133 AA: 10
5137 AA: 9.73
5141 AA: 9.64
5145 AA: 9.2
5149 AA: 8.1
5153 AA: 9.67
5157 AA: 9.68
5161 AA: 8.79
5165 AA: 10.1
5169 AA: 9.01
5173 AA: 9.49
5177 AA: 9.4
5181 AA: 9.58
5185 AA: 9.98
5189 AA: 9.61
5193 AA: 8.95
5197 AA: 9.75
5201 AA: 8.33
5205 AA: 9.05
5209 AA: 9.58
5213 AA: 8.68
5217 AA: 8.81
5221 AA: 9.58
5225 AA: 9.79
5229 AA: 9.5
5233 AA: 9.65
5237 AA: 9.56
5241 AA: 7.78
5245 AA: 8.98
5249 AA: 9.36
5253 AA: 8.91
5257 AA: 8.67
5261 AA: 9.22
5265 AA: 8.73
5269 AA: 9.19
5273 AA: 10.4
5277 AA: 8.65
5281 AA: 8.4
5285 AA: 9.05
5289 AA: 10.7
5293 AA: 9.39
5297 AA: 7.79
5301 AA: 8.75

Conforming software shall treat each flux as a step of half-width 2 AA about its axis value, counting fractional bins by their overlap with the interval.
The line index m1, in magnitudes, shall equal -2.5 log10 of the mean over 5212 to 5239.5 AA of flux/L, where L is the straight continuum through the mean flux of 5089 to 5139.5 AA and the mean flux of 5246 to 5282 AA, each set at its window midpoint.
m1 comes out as -0.019 mag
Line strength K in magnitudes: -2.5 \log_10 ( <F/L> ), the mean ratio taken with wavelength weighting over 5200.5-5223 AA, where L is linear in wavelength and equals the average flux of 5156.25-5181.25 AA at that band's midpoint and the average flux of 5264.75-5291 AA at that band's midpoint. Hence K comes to 0.04 mag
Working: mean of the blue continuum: 9.41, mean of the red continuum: 9.34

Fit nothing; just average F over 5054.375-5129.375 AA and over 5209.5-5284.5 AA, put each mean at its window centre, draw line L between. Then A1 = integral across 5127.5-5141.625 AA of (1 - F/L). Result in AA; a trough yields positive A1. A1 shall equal -0.3 AA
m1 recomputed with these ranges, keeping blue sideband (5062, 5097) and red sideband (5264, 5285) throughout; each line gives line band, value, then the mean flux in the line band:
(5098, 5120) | 0.020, 9.44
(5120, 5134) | -0.033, 9.85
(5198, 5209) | 0.043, 8.95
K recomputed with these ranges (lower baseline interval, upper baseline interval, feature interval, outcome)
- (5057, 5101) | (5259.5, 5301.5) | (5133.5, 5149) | 0.02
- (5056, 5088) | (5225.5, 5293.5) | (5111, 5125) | 0.00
